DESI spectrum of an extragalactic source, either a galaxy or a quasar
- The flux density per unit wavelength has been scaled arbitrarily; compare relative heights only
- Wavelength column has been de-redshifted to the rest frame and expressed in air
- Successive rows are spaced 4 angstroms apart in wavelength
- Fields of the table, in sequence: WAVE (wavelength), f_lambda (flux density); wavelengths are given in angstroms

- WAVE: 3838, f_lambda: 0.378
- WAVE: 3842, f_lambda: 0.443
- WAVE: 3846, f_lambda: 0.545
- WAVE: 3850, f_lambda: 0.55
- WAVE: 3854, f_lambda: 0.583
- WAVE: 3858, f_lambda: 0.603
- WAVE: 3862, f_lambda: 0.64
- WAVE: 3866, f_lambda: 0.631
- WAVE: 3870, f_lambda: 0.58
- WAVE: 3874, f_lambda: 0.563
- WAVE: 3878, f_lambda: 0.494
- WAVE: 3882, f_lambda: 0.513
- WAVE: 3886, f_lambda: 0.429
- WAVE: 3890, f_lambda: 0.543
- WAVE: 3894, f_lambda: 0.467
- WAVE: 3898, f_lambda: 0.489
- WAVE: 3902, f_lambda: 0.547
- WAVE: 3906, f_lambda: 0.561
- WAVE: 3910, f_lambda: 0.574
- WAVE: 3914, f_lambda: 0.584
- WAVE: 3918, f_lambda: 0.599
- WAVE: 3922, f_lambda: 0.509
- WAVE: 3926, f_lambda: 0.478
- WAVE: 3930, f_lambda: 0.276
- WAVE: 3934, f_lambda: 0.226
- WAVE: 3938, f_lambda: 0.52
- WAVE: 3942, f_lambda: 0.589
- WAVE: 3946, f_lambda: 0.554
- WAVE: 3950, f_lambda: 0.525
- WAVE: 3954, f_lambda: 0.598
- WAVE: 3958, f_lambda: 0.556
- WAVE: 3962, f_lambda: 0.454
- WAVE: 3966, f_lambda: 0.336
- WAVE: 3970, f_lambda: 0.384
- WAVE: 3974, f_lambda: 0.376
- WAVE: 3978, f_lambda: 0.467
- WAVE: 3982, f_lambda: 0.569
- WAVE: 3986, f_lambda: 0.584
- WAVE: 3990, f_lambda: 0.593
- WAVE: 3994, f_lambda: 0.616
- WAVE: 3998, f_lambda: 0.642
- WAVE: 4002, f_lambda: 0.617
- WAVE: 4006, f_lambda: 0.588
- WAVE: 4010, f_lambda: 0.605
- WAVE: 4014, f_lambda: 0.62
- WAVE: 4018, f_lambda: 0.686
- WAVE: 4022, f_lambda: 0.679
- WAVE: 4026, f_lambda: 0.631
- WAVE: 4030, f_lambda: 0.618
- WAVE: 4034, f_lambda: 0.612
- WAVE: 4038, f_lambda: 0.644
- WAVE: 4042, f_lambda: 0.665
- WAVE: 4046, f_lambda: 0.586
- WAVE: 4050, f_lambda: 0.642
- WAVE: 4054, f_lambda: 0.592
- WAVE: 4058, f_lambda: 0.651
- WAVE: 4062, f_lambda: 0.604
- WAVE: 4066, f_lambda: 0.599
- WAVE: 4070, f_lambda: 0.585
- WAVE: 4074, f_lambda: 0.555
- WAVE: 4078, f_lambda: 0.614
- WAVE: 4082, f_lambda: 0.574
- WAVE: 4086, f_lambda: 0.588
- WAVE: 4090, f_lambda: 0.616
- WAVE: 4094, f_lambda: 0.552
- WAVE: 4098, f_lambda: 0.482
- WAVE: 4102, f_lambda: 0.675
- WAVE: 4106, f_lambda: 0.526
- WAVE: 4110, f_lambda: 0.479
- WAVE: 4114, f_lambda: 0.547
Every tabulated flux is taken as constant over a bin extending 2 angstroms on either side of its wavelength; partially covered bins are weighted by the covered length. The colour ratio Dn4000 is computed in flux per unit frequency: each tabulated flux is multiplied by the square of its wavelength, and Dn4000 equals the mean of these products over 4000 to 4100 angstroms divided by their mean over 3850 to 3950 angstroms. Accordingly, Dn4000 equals 1.3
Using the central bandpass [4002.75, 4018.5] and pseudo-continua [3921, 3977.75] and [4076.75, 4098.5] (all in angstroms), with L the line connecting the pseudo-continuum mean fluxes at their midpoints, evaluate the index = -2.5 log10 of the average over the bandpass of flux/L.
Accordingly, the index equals -0.212 mag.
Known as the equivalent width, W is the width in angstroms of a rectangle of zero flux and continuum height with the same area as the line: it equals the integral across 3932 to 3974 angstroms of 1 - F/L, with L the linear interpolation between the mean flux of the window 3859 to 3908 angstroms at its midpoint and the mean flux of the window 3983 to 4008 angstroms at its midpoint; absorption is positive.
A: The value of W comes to 8.0 angstroms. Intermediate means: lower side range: 0.539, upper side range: 0.605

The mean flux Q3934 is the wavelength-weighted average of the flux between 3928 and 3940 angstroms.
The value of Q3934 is 0.341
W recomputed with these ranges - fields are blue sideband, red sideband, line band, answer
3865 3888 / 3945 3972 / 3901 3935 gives 1.3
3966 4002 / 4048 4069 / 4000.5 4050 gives -4.8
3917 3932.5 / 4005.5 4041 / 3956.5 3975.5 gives 3.8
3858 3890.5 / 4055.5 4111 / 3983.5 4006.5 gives -1.5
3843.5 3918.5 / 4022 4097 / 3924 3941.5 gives 5.4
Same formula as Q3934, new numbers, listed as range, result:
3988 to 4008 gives 0.611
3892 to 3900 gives 0.478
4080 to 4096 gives 0.583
